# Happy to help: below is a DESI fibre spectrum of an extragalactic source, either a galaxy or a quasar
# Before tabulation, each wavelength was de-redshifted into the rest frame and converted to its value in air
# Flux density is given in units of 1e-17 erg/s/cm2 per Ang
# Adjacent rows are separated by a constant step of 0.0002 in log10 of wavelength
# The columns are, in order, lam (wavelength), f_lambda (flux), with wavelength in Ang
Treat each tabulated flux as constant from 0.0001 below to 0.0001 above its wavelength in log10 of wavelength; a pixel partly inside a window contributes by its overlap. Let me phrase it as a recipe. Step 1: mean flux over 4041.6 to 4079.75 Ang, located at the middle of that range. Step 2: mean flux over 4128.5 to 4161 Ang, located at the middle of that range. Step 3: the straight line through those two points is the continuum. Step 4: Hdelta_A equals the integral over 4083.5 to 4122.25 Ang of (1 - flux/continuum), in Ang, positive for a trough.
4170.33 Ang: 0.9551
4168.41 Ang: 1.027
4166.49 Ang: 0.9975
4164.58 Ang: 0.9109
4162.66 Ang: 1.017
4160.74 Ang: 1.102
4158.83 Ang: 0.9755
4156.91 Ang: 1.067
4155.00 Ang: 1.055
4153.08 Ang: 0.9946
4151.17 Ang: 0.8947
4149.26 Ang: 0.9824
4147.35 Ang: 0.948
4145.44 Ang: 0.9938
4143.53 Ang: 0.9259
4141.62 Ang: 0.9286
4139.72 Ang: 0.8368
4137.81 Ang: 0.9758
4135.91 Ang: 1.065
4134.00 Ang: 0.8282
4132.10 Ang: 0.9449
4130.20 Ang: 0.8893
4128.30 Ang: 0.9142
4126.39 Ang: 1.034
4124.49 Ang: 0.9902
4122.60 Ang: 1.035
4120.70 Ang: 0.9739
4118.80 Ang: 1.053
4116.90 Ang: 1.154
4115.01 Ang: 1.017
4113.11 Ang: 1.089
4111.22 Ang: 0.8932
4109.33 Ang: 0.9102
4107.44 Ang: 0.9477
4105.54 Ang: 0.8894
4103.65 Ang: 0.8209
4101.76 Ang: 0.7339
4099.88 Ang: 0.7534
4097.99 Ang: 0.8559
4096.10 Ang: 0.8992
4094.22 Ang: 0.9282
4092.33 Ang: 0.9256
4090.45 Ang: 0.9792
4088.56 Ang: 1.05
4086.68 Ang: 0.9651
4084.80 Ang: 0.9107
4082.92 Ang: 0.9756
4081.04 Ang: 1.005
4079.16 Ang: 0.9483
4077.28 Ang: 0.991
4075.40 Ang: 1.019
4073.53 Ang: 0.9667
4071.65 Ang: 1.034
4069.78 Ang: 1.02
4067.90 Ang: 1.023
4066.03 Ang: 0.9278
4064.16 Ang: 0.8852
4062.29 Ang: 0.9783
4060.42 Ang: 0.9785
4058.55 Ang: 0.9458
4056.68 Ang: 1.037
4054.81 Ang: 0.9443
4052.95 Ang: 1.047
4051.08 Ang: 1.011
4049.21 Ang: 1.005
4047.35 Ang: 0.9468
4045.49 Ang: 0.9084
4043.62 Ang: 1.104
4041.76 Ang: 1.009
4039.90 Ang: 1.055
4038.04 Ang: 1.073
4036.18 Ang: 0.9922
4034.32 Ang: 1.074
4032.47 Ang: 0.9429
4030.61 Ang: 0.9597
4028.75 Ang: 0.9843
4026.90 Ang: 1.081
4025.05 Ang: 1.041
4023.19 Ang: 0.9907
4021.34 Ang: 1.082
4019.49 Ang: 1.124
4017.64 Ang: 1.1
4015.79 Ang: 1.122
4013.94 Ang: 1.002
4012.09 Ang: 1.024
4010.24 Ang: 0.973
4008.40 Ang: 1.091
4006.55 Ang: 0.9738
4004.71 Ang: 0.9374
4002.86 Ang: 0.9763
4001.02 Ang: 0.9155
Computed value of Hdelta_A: 1.4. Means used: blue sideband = 0.987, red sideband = 0.961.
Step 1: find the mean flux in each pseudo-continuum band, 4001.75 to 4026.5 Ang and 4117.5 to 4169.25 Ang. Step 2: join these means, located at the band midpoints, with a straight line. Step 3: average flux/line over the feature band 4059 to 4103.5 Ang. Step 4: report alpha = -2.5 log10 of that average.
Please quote 0.07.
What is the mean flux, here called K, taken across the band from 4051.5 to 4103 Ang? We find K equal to 0.953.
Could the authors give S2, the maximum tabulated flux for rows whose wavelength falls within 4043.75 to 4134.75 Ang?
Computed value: 1.154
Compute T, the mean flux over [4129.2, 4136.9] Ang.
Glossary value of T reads 0.933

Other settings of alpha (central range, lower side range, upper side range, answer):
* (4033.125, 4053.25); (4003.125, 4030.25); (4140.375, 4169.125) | 0.007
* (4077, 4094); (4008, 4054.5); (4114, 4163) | 0.040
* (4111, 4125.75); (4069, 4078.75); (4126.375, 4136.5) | -0.092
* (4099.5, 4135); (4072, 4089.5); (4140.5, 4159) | 0.040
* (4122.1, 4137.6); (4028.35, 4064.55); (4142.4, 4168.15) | 0.033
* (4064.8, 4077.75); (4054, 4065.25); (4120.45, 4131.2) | -0.036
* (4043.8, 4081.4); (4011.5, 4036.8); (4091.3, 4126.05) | 0.011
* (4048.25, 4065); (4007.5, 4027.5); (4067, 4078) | 0.045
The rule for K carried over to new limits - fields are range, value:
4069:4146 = 0.953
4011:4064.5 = 1.02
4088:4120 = 0.934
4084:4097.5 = 0.948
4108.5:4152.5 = 0.969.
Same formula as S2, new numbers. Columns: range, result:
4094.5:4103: 0.8992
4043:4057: 1.104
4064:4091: 1.05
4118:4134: 1.053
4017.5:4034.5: 1.124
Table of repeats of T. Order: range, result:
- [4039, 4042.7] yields 1.03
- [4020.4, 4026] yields 1.04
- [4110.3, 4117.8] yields 1.04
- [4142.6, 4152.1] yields 0.949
